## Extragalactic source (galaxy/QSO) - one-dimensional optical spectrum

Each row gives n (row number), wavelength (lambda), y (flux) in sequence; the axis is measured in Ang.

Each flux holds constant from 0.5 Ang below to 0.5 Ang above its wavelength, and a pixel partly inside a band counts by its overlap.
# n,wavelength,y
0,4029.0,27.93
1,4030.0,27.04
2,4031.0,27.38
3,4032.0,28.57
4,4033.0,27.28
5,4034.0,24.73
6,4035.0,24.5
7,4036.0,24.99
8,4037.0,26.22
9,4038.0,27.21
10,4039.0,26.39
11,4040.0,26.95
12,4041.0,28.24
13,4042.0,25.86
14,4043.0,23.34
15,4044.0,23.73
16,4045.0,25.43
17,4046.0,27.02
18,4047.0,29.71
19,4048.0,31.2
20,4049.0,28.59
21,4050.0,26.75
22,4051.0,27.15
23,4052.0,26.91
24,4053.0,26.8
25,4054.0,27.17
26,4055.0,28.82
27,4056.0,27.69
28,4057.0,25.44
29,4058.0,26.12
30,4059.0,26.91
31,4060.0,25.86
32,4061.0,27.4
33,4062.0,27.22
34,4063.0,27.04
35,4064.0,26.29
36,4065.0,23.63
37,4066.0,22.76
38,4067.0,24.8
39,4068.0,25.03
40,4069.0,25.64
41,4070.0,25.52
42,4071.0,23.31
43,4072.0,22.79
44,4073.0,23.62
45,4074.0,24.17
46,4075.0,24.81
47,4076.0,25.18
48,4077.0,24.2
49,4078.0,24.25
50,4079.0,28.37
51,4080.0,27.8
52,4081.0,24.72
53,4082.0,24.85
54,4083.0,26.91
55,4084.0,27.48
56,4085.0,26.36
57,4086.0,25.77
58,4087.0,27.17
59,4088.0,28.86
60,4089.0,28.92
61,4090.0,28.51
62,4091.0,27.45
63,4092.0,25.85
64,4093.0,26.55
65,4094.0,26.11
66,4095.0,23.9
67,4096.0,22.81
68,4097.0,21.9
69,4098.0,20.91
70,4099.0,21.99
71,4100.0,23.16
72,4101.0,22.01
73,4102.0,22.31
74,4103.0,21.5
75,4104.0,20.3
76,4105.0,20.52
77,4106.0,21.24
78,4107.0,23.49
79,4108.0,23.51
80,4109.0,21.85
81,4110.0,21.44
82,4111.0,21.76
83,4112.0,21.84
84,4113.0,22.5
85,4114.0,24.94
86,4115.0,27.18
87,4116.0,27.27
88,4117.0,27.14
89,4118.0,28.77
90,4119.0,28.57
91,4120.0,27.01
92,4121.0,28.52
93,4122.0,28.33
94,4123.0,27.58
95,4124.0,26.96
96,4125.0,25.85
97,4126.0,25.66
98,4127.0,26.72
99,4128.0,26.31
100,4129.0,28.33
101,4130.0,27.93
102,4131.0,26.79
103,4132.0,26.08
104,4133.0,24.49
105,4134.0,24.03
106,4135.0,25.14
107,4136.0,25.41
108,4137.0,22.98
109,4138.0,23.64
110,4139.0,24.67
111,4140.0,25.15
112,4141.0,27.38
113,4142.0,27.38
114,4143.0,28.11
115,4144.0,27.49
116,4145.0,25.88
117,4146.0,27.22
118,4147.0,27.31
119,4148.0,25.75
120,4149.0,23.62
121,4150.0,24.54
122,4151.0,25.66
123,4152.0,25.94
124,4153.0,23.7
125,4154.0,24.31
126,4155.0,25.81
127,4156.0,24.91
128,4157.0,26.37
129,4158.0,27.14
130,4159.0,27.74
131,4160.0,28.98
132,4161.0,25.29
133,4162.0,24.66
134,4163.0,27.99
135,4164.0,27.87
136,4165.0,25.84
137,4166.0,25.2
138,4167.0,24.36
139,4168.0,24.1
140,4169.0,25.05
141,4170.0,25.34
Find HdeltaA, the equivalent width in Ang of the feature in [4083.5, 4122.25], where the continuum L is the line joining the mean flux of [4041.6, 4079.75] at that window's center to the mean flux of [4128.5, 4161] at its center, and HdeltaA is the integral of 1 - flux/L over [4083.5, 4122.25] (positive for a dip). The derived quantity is 1.8 Ang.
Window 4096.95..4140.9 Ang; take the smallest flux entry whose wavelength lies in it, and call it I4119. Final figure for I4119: 20.3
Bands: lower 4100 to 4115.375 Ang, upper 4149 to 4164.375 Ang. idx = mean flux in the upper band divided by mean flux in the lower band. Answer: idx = 1.16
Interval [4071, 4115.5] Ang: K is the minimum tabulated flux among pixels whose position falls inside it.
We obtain 20.3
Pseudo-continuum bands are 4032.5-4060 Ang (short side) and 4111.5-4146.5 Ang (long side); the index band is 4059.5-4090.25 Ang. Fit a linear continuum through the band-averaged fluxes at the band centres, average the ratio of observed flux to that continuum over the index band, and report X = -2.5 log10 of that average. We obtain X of 0.03 mag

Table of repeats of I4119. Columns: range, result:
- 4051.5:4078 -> 22.76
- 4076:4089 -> 24.2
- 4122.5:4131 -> 25.66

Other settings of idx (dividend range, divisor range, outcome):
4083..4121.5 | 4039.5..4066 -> 0.92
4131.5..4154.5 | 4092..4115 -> 1.12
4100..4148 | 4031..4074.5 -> 0.96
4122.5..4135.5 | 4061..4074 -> 1.06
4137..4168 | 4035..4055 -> 0.97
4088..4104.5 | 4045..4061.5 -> 0.88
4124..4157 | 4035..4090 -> 0.98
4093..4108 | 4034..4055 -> 0.84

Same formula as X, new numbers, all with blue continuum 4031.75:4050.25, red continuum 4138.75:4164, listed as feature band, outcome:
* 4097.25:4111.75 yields 0.204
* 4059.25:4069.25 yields 0.039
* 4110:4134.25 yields 0.004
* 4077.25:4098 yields 0.015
